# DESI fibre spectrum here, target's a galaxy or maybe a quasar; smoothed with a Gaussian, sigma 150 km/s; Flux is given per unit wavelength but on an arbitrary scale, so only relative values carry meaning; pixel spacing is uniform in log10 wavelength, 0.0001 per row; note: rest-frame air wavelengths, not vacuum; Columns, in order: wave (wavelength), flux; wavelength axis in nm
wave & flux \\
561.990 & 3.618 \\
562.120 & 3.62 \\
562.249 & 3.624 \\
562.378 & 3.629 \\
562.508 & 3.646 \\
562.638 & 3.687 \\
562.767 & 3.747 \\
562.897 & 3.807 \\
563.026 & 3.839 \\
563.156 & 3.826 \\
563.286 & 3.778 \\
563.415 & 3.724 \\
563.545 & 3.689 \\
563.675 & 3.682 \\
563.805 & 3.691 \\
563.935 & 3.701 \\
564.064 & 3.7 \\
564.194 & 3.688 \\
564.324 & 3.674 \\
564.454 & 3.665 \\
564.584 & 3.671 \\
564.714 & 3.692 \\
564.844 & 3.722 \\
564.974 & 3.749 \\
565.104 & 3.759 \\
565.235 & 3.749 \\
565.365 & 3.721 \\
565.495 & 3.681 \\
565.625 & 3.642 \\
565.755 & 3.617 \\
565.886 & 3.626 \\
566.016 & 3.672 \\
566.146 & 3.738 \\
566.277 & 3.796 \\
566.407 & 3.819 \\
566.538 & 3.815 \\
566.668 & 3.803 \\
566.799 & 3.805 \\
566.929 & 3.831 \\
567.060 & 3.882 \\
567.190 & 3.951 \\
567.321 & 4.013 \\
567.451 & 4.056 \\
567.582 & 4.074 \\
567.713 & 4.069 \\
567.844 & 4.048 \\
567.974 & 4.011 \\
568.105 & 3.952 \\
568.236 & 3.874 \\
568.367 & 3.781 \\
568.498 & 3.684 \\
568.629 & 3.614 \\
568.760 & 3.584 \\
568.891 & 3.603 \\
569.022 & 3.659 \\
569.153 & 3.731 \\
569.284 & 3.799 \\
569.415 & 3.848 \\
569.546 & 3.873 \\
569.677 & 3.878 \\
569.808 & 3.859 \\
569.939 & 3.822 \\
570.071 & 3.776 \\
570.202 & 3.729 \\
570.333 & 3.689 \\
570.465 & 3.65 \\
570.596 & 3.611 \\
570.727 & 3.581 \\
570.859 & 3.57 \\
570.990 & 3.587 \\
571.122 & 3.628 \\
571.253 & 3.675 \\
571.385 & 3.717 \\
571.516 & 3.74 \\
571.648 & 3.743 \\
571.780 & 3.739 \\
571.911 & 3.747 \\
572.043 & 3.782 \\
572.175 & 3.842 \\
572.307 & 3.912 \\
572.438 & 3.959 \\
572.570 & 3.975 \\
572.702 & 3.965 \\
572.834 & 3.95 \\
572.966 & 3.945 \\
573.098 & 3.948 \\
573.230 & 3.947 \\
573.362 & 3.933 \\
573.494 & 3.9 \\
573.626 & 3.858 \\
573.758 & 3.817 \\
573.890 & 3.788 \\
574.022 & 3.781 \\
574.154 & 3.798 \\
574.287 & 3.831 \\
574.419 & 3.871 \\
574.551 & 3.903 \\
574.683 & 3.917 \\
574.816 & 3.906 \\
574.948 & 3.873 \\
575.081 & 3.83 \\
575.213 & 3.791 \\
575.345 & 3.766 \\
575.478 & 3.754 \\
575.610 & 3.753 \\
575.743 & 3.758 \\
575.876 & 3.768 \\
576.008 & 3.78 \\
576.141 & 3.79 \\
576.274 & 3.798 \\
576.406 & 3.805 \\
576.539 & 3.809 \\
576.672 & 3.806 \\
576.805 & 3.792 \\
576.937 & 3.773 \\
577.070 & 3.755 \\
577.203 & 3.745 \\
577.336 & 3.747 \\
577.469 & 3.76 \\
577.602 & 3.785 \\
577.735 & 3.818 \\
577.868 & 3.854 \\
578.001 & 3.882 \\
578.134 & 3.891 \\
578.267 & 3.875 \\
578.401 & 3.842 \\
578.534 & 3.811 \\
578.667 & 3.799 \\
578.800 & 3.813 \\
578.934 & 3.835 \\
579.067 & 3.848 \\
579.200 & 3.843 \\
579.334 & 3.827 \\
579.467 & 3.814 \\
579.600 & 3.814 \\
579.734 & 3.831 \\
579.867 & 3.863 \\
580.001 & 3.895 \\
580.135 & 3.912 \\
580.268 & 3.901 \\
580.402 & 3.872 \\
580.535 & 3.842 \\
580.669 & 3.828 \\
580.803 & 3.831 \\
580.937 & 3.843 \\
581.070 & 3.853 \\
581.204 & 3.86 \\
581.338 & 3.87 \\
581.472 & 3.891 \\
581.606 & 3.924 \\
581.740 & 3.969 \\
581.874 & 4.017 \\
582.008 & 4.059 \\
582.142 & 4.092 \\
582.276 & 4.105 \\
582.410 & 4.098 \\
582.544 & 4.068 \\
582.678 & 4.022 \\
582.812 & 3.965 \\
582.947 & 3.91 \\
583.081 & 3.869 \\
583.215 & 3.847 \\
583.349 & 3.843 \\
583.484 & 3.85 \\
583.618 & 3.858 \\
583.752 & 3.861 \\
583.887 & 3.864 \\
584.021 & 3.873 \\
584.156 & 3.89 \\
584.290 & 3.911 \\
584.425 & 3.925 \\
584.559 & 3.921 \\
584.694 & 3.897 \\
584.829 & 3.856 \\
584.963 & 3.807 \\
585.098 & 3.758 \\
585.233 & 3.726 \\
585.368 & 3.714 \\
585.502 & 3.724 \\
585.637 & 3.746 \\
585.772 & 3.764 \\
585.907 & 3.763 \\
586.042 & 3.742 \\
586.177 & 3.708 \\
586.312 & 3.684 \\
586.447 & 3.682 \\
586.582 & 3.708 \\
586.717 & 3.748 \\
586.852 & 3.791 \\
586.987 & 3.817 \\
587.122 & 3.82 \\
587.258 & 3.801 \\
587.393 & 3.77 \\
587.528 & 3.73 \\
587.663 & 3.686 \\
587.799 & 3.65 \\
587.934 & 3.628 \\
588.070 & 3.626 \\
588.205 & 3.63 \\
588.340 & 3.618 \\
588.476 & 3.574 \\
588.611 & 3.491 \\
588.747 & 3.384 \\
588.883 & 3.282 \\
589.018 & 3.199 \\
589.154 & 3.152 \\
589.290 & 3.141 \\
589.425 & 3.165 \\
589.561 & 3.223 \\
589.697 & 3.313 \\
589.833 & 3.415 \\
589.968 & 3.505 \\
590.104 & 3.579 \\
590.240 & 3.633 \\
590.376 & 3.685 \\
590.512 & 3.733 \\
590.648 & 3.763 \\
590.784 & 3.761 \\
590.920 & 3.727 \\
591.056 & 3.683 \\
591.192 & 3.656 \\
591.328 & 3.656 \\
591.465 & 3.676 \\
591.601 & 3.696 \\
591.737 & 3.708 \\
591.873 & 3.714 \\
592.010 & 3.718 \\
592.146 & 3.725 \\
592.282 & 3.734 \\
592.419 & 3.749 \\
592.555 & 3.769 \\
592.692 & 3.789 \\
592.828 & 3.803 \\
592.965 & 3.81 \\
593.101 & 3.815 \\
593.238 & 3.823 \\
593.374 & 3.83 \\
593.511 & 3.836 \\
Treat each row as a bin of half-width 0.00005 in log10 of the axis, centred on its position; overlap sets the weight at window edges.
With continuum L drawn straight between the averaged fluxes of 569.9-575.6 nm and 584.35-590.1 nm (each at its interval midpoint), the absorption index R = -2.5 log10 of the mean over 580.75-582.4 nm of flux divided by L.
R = -0.07 mag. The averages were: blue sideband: 3.8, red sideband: 3.63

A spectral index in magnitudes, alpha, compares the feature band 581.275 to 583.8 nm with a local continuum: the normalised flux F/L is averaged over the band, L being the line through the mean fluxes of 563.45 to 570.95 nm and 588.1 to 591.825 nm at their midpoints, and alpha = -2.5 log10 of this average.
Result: -0.10 mag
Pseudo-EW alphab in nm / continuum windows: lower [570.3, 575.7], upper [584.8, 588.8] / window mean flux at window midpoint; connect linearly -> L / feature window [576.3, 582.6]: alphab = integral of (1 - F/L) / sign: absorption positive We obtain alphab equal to -0.18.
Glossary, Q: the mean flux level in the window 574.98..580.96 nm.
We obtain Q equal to 3.82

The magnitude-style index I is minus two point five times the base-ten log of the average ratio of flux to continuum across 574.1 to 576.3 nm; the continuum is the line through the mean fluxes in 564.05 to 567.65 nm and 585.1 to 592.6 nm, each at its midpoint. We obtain -0.029 mag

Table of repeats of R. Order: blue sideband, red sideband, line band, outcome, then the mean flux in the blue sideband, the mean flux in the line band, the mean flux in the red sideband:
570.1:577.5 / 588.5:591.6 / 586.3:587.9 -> -0.06 mag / 3.8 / 3.74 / 3.5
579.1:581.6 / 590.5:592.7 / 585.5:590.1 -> 0.06 mag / 3.86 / 3.58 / 3.72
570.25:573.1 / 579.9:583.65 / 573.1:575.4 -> -0.01 mag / 3.77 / 3.86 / 3.92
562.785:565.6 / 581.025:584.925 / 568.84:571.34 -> 0.02 mag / 3.72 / 3.72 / 3.93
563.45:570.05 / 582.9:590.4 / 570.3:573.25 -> -0.01 mag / 3.78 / 3.78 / 3.67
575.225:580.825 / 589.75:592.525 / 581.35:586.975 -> -0.03 mag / 3.82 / 3.86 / 3.68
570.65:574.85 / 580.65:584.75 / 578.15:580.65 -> 0.01 mag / 3.82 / 3.85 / 3.92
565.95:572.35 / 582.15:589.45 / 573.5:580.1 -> -0.02 mag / 3.79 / 3.82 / 3.74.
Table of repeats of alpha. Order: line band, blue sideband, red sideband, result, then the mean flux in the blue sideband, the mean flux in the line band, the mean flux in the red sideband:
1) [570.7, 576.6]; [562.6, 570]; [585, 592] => -0.02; 3.78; 3.81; 3.62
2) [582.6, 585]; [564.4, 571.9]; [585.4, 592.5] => -0.07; 3.77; 3.89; 3.62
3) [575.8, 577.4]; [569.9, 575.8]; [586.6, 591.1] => -0.01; 3.8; 3.78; 3.57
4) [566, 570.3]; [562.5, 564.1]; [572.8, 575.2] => -0.01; 3.74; 3.83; 3.87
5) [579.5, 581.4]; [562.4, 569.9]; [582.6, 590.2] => -0.04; 3.78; 3.86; 3.69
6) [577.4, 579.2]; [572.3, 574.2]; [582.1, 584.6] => 0.02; 3.9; 3.83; 3.94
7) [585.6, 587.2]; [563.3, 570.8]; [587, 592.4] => -0.04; 3.77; 3.75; 3.58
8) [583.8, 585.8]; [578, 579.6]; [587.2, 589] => -0.04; 3.84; 3.83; 3.59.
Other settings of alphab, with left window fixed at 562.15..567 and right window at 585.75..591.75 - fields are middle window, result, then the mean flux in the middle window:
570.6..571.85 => 0.009 nm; 3.66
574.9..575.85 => -0.031 nm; 3.78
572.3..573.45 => -0.084 nm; 3.95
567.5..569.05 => -0.056 nm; 3.83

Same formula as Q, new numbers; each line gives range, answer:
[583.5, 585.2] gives 3.87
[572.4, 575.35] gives 3.88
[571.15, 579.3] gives 3.83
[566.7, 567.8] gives 3.96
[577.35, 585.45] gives 3.88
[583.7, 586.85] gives 3.79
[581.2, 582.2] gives 3.96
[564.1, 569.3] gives 3.78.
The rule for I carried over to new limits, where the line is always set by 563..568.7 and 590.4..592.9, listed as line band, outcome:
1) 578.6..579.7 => -0.020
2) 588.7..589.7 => 0.159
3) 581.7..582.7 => -0.087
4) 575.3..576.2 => -0.001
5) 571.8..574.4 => -0.031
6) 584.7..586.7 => -0.002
